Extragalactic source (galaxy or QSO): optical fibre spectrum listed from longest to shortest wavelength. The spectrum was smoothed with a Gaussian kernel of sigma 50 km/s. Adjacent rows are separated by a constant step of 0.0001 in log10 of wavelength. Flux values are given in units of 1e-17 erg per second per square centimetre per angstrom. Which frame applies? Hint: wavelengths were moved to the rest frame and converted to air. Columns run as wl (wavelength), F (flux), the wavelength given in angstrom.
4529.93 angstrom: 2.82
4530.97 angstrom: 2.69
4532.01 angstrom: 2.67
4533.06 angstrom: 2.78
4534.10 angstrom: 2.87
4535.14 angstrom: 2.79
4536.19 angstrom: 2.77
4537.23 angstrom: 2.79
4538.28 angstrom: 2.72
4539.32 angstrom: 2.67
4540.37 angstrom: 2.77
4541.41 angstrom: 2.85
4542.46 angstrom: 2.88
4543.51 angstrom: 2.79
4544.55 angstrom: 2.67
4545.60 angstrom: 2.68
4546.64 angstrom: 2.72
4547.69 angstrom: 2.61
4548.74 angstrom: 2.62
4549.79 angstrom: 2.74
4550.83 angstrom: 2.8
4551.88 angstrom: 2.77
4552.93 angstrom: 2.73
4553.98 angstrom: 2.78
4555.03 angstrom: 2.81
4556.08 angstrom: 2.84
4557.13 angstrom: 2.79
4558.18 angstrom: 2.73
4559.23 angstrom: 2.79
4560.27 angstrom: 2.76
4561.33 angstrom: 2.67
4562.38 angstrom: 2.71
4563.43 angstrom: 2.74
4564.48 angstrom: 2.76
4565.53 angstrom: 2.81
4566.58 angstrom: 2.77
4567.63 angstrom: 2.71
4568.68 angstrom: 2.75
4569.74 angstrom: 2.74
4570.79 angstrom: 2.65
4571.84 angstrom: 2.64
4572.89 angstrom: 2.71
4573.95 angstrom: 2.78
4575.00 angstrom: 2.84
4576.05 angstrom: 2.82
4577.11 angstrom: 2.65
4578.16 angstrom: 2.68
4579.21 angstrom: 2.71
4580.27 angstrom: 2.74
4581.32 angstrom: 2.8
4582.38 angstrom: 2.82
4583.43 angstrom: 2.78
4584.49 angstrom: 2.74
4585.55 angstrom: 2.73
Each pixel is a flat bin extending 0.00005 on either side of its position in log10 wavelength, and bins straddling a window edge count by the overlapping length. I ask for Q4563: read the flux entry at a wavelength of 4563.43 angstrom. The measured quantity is 2.74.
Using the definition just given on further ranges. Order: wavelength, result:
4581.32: 2.8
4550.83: 2.8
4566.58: 2.77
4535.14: 2.79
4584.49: 2.74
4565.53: 2.81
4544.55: 2.67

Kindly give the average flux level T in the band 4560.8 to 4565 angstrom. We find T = 2.72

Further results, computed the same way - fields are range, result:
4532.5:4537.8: 2.8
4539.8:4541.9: 2.81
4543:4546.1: 2.72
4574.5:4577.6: 2.77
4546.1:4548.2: 2.67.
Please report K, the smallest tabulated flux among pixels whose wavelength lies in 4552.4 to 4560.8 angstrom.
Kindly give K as 2.73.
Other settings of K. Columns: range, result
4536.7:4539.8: 2.67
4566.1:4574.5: 2.64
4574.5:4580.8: 2.65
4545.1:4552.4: 2.61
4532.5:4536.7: 2.77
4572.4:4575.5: 2.71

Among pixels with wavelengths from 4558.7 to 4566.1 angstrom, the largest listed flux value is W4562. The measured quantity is 2.81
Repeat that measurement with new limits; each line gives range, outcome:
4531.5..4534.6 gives 2.87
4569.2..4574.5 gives 2.78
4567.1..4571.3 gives 2.75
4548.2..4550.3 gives 2.74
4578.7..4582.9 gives 2.82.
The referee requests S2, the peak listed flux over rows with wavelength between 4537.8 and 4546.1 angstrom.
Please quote 2.88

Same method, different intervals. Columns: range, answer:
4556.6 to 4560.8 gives 2.79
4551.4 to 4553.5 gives 2.77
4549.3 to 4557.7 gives 2.84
